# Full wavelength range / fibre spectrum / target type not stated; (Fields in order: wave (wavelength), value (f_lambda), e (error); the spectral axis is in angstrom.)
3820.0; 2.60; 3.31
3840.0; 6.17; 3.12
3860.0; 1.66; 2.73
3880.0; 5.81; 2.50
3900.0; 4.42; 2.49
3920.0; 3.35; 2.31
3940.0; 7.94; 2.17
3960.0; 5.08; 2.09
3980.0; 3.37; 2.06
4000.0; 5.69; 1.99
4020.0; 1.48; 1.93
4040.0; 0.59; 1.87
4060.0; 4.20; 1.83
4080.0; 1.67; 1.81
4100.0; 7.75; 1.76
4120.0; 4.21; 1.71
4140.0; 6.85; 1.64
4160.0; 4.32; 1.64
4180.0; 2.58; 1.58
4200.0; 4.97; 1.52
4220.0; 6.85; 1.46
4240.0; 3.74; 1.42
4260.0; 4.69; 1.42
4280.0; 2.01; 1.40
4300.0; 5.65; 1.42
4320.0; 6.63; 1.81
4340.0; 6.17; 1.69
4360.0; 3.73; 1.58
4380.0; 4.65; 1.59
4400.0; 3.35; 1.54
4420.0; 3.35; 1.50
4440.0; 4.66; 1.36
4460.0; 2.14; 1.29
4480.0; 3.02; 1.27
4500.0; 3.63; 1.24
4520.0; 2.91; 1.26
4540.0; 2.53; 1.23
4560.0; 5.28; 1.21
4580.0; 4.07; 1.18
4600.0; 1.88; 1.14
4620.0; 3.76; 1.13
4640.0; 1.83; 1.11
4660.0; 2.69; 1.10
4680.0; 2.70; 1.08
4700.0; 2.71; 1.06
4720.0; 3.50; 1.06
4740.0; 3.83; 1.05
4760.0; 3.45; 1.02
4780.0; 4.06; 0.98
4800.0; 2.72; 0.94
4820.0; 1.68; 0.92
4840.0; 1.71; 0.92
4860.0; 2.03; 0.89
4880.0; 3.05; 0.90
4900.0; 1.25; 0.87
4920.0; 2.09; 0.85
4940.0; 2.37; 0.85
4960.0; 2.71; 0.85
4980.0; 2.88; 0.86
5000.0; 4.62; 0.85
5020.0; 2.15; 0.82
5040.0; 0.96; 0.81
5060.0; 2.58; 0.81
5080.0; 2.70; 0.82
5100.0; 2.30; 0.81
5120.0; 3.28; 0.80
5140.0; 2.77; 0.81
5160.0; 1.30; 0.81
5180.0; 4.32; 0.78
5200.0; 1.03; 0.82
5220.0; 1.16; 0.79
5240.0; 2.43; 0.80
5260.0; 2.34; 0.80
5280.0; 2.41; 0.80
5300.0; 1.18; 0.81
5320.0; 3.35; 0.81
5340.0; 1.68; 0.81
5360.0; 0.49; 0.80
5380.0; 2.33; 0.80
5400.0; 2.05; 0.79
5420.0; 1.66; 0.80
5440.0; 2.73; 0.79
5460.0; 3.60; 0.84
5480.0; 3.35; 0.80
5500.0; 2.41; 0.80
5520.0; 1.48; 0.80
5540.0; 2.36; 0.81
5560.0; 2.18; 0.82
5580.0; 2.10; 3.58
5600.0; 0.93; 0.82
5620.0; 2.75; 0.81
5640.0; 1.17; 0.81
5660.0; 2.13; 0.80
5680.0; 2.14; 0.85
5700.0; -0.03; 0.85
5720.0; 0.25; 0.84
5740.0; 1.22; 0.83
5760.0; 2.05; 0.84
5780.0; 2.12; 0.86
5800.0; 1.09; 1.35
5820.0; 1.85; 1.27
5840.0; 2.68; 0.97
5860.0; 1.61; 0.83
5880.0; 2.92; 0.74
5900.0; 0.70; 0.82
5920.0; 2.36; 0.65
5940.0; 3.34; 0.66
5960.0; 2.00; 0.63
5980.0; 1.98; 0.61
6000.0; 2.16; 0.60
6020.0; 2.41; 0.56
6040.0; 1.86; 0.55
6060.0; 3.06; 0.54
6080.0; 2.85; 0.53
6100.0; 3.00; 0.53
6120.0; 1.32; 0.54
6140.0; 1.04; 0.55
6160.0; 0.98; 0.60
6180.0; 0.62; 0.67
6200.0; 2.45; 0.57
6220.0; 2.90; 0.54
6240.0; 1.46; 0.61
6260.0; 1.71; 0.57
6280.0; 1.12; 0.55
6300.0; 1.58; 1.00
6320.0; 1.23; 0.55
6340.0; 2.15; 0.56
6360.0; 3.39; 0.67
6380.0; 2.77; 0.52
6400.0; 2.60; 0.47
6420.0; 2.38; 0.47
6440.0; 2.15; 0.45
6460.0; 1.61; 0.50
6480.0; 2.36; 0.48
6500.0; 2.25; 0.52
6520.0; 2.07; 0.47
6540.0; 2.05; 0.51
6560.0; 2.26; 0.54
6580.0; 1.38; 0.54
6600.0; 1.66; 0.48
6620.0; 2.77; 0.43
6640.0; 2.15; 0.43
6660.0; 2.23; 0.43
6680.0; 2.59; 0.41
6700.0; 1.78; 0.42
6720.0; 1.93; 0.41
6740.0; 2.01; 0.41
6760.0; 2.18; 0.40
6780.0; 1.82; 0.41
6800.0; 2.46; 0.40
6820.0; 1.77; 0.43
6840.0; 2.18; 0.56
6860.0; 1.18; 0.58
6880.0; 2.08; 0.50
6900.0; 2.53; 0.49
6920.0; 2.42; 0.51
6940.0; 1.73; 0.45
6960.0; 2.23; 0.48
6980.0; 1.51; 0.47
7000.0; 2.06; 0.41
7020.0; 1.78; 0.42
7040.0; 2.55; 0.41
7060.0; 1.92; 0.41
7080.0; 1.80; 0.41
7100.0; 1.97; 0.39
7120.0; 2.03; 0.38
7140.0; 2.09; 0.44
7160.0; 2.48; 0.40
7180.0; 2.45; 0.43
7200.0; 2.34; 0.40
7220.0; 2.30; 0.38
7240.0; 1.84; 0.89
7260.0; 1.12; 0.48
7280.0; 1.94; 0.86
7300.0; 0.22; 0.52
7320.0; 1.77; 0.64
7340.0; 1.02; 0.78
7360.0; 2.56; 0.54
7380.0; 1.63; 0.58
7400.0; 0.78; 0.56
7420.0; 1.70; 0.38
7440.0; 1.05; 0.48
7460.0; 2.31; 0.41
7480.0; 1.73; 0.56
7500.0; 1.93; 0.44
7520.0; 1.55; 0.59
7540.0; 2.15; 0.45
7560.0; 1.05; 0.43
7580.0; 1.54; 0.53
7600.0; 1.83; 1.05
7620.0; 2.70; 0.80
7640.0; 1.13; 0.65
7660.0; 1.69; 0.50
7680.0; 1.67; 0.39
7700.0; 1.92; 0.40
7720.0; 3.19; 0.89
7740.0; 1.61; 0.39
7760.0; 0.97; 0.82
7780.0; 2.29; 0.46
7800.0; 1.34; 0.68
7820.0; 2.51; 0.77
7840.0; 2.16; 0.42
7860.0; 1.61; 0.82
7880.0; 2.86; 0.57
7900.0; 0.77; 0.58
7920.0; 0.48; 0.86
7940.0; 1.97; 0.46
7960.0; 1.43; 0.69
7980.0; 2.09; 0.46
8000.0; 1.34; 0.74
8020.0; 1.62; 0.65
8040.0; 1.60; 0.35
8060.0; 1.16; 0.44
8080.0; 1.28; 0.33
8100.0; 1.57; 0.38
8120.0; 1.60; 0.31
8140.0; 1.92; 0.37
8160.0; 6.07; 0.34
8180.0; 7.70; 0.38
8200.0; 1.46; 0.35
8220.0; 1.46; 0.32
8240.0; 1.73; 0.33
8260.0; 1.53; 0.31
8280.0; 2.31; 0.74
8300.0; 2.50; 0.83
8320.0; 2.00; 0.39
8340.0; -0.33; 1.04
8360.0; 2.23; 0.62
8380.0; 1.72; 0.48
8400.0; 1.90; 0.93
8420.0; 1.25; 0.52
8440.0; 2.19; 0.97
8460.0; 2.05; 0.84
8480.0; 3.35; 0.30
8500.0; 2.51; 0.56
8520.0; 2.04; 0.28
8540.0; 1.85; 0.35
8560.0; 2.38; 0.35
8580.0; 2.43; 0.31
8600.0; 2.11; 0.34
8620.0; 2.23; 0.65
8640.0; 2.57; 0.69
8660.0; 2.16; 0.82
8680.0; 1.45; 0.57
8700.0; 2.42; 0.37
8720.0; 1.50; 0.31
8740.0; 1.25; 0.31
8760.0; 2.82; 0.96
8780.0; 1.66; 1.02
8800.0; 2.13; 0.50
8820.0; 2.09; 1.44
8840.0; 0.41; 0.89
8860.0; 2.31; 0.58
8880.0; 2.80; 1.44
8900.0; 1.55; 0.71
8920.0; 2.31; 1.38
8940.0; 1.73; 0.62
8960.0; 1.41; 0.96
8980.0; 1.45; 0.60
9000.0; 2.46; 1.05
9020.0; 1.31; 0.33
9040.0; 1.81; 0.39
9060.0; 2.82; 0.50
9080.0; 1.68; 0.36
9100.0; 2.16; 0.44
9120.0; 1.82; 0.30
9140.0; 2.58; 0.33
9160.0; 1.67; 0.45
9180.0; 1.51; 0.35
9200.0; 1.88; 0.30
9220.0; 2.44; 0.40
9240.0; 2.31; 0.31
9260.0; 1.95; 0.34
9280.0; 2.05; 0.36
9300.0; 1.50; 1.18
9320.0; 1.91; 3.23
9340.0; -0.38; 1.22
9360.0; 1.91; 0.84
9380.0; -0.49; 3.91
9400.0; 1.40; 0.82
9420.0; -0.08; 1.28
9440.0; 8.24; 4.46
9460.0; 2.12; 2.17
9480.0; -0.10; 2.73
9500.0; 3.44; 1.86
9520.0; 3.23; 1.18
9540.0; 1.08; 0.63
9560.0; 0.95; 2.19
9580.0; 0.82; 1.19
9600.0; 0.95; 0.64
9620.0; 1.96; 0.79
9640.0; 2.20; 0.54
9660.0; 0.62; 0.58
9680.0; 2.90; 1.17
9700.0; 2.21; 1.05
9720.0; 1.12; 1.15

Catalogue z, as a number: 1.19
